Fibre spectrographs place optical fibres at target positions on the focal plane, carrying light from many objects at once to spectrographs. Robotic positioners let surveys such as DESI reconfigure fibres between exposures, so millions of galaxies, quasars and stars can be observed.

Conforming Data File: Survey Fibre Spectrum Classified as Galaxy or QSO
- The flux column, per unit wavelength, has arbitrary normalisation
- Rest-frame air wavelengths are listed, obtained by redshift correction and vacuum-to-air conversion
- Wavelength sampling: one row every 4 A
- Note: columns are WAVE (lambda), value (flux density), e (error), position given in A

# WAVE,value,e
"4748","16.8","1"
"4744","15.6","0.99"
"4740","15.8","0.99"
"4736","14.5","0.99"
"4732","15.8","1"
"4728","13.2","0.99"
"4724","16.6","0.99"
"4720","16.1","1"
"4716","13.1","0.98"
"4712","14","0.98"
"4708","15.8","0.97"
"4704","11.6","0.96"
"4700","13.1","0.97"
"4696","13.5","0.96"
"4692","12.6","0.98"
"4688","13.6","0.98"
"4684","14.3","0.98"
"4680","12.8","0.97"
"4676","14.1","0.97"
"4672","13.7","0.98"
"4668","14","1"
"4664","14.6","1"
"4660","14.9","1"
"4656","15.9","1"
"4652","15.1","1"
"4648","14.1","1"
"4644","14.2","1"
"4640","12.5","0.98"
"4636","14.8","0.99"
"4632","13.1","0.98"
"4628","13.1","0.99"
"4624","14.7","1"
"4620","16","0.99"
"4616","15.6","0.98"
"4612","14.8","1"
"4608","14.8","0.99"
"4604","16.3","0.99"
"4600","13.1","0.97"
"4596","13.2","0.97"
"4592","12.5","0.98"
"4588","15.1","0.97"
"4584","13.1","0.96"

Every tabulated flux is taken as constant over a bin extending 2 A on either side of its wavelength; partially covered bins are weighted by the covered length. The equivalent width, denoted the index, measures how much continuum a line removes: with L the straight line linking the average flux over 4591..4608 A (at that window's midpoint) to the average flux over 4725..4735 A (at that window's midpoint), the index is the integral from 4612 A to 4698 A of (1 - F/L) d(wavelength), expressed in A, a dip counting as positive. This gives 0.7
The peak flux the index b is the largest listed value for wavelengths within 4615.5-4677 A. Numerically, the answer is 16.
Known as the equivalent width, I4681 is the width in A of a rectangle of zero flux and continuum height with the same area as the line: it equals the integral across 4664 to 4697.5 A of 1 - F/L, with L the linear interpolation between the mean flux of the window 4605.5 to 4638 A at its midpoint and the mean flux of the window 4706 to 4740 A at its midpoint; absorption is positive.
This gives 2.7 A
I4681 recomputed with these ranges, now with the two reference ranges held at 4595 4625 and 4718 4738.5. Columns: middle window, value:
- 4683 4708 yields 3.08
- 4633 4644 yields 0.93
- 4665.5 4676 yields 0.79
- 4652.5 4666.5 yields -0.06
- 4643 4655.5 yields 0.28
